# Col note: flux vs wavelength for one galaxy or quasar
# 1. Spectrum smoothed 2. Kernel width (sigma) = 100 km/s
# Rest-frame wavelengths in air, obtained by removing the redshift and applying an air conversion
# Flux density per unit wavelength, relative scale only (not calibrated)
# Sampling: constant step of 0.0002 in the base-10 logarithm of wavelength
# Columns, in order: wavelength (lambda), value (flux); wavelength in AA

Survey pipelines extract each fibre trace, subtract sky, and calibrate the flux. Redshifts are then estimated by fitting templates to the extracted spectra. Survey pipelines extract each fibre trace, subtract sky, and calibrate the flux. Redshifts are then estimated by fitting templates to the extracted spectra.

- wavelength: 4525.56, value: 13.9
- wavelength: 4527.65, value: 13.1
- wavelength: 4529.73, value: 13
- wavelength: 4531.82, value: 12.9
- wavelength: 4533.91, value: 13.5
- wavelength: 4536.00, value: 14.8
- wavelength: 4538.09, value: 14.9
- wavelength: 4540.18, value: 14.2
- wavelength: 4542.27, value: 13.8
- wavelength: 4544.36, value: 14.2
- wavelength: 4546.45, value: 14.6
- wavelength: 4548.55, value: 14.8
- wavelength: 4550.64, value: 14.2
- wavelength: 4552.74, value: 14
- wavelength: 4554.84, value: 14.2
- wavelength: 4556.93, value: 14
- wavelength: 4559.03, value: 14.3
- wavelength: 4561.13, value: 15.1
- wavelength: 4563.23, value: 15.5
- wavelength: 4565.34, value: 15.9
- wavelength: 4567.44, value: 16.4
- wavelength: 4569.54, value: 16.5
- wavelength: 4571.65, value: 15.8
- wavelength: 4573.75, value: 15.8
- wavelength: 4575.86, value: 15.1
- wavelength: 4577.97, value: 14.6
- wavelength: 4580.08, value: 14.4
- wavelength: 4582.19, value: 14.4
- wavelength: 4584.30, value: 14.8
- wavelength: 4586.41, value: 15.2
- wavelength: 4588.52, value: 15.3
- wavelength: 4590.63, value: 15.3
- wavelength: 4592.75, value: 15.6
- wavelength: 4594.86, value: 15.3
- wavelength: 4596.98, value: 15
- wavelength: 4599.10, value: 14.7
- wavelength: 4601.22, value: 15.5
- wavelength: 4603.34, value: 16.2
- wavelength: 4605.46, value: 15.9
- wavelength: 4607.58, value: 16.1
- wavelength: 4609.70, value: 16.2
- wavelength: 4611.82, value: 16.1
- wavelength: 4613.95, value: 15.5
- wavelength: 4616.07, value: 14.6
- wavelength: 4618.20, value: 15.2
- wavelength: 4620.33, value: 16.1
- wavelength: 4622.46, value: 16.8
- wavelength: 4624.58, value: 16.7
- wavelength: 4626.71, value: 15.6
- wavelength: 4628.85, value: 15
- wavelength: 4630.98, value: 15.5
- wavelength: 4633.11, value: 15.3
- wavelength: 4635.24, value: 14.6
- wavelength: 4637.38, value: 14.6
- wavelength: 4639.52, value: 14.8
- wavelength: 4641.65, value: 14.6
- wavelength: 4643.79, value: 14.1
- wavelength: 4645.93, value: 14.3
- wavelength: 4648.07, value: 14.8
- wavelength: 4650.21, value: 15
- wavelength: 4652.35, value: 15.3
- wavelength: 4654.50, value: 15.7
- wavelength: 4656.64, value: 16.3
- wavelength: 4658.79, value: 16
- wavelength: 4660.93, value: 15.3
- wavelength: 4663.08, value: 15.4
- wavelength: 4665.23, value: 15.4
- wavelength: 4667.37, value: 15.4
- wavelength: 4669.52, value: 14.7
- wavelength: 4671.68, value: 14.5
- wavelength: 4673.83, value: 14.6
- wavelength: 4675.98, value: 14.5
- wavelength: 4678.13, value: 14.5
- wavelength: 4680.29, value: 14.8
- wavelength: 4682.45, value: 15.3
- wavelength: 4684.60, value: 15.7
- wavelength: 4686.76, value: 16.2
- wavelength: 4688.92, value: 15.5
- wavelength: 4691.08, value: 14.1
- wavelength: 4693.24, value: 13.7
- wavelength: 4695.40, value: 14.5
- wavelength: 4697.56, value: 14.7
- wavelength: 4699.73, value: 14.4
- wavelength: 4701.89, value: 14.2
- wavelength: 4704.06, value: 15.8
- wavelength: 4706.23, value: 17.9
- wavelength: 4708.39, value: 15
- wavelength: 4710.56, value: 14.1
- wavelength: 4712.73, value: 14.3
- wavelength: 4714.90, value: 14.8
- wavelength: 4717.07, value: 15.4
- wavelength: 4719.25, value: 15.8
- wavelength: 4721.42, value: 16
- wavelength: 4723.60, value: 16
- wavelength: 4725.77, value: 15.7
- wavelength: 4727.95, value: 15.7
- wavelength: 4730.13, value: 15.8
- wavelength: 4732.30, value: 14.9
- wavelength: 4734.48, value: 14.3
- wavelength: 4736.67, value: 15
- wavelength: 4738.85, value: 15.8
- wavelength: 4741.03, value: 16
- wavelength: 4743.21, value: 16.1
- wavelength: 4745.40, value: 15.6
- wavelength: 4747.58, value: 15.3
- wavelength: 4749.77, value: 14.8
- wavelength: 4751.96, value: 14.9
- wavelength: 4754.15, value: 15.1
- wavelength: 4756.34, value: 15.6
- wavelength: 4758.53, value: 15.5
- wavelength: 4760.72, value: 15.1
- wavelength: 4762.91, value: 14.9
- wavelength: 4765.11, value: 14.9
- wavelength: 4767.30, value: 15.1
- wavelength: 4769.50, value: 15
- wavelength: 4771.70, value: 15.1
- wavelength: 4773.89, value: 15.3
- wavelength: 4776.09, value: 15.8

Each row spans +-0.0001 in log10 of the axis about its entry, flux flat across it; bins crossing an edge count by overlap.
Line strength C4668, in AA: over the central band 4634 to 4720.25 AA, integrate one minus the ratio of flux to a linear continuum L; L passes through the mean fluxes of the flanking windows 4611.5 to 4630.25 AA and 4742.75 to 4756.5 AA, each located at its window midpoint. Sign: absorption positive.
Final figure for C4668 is 2.8 AA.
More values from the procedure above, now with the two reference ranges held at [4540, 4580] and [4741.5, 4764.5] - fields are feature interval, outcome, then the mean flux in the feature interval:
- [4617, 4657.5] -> -0.6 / 15.3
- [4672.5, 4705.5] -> 0.7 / 14.9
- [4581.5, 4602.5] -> -0.2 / 15.1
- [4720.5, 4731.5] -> -0.4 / 15.8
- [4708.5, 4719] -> 0.3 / 14.8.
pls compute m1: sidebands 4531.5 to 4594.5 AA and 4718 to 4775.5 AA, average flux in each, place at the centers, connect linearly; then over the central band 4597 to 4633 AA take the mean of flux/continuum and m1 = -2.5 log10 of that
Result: -0.051 mag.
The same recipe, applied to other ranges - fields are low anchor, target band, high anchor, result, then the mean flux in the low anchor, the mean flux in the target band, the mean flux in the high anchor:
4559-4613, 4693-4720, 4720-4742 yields 0.04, 15.4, 15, 15.5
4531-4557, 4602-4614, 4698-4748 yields -0.10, 14.2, 16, 15.4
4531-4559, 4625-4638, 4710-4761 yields -0.04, 14.2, 15.2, 15.3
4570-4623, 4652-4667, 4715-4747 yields -0.01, 15.4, 15.6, 15.6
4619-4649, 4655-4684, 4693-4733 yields 0.00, 15.2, 15.2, 15.2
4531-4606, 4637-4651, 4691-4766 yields 0.03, 14.9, 14.6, 15.2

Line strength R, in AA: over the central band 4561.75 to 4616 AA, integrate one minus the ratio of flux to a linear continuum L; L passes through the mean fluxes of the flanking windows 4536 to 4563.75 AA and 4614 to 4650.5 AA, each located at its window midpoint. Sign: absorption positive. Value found -2.5 AA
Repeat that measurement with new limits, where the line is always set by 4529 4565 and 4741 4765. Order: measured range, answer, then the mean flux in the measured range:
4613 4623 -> -0.6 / 15.6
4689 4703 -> 0.6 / 14.4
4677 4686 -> -0.1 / 15.1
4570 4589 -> -0.8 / 15.1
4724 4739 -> -0.1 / 15.3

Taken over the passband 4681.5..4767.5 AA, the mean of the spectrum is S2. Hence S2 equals 15.2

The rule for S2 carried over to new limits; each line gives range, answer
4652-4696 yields 15.1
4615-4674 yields 15.2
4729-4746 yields 15.4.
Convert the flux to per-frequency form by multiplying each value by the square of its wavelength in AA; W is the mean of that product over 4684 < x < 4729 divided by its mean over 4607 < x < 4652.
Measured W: 1.0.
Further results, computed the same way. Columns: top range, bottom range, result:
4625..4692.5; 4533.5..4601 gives 1.05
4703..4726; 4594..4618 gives 1.05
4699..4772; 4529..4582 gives 1.13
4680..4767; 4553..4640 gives 1.05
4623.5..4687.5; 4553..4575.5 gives 1.03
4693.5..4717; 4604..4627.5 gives 0.98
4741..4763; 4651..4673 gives 1.04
